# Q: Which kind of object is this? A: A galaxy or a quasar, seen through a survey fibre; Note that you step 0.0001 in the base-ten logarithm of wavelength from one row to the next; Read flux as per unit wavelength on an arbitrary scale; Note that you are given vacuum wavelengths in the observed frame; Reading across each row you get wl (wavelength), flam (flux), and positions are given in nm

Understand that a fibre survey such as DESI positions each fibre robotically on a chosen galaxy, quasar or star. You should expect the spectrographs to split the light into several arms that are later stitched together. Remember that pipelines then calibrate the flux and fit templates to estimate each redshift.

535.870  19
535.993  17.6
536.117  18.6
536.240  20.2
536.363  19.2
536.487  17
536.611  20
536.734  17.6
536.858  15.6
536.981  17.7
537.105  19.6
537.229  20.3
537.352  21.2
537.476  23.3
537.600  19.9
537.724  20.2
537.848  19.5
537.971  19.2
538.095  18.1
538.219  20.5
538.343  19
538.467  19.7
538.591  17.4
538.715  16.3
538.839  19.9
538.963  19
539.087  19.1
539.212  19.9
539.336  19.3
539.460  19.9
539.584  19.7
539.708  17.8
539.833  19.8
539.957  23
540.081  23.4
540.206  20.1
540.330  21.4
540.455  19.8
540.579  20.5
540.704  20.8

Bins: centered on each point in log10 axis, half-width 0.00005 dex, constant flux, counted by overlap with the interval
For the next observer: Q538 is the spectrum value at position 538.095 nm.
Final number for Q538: 18.1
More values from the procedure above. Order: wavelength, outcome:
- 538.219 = 20.5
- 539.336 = 19.3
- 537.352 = 21.2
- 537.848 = 19.5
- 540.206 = 20.1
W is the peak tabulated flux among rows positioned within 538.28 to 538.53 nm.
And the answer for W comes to 19.7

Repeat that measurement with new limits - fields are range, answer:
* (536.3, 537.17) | 20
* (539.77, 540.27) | 23.4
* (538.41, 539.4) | 19.9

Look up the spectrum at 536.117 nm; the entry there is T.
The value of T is 18.6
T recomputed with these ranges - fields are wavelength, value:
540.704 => 20.8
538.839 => 19.9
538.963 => 19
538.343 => 19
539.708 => 17.8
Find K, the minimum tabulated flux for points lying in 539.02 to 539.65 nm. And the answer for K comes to 19.1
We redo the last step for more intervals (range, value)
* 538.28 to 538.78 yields 16.3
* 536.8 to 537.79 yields 15.6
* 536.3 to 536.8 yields 17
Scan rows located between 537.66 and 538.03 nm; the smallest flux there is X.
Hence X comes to 19.2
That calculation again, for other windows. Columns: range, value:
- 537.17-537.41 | 20.3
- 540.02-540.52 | 19.8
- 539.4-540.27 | 17.8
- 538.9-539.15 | 19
